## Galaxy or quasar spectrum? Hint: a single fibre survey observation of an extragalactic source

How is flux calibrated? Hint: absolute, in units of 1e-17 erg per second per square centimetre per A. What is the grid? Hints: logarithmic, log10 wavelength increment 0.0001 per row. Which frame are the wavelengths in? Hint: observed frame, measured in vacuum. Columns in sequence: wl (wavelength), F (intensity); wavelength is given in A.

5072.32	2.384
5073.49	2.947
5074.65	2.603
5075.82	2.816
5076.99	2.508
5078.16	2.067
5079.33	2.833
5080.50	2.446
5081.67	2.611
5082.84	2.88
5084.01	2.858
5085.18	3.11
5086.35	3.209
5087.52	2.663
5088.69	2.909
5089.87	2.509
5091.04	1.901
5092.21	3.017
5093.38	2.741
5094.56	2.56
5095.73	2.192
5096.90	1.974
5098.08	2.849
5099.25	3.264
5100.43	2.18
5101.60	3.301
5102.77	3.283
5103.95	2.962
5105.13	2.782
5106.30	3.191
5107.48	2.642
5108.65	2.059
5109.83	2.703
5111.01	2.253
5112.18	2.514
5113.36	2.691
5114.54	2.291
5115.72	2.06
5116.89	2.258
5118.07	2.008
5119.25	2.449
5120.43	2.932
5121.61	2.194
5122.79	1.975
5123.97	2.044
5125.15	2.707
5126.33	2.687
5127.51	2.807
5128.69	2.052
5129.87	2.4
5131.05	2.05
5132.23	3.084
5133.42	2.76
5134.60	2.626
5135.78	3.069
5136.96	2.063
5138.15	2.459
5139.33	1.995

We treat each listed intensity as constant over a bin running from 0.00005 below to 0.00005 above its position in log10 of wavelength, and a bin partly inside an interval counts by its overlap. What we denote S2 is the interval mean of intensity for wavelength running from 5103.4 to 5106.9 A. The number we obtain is 2.98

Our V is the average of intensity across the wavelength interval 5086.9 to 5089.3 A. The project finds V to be 2.78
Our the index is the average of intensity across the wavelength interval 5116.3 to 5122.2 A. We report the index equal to 2.37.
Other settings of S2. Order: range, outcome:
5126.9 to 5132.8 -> 2.48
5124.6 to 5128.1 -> 2.73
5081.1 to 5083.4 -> 2.75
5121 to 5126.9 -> 2.32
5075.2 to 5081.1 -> 2.53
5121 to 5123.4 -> 2.09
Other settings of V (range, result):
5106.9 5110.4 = 2.47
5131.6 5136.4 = 2.87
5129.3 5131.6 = 2.23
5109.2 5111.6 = 2.47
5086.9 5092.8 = 2.6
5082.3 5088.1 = 2.95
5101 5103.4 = 3.28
